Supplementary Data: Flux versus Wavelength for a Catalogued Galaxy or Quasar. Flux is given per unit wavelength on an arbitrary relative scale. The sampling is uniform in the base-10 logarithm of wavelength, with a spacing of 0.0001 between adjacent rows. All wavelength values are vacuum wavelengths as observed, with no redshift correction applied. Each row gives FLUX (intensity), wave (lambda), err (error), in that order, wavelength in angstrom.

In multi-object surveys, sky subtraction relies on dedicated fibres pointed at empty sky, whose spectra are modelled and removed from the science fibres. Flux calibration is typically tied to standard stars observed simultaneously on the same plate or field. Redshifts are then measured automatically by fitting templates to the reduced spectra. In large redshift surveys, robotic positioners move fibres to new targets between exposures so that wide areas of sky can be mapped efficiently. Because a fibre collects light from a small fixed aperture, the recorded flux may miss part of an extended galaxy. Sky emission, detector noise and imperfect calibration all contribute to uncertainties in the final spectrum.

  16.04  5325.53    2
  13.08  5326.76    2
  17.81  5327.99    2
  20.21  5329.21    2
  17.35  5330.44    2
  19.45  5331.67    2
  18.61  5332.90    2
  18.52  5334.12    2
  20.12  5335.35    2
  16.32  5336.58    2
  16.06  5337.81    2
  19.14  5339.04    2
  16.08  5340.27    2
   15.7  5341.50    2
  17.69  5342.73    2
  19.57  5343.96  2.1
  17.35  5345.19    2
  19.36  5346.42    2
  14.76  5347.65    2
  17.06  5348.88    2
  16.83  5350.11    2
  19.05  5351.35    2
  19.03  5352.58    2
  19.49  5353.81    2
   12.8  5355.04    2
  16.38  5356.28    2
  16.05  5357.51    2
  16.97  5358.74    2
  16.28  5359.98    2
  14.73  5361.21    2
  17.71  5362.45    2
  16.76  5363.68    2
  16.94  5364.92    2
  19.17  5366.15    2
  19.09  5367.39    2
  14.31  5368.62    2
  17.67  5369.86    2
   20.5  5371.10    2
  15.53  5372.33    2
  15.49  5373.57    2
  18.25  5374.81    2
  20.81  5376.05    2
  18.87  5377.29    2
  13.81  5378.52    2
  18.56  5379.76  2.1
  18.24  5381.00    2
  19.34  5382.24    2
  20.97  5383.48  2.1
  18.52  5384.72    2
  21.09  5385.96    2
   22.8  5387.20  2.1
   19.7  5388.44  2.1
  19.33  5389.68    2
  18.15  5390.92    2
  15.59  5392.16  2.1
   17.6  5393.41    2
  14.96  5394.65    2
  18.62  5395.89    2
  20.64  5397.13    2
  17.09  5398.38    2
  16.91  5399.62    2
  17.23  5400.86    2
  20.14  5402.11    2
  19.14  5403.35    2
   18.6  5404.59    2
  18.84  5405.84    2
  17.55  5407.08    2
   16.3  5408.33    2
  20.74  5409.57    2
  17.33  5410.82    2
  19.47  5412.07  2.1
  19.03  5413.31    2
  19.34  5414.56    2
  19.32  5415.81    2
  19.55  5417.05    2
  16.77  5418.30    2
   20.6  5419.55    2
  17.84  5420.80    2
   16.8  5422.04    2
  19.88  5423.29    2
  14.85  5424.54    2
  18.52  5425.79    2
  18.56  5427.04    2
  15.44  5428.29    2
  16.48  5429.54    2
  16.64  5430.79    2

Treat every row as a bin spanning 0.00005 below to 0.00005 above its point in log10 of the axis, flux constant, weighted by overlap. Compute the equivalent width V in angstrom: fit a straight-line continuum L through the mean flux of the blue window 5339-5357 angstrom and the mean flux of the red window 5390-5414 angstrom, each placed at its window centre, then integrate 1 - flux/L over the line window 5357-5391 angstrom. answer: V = -0.71 angstrom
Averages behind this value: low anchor 17.3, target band 18.1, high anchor 18.1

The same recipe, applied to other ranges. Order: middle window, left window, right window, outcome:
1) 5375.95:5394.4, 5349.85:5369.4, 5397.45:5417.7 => -1.0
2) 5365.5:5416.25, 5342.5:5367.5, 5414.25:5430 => -2.2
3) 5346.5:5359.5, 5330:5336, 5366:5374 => 0.8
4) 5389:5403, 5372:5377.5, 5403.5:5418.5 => 0.3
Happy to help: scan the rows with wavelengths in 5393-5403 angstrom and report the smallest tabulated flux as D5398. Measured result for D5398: 14.96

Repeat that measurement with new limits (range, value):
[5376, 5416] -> 13.81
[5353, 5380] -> 12.8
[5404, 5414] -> 16.3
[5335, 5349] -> 14.76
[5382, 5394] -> 15.59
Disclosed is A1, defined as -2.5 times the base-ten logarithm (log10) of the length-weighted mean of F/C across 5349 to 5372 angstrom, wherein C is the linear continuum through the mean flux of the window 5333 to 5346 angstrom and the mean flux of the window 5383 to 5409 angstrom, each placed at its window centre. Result 0.05 mag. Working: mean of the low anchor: 17.7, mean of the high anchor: 18.6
